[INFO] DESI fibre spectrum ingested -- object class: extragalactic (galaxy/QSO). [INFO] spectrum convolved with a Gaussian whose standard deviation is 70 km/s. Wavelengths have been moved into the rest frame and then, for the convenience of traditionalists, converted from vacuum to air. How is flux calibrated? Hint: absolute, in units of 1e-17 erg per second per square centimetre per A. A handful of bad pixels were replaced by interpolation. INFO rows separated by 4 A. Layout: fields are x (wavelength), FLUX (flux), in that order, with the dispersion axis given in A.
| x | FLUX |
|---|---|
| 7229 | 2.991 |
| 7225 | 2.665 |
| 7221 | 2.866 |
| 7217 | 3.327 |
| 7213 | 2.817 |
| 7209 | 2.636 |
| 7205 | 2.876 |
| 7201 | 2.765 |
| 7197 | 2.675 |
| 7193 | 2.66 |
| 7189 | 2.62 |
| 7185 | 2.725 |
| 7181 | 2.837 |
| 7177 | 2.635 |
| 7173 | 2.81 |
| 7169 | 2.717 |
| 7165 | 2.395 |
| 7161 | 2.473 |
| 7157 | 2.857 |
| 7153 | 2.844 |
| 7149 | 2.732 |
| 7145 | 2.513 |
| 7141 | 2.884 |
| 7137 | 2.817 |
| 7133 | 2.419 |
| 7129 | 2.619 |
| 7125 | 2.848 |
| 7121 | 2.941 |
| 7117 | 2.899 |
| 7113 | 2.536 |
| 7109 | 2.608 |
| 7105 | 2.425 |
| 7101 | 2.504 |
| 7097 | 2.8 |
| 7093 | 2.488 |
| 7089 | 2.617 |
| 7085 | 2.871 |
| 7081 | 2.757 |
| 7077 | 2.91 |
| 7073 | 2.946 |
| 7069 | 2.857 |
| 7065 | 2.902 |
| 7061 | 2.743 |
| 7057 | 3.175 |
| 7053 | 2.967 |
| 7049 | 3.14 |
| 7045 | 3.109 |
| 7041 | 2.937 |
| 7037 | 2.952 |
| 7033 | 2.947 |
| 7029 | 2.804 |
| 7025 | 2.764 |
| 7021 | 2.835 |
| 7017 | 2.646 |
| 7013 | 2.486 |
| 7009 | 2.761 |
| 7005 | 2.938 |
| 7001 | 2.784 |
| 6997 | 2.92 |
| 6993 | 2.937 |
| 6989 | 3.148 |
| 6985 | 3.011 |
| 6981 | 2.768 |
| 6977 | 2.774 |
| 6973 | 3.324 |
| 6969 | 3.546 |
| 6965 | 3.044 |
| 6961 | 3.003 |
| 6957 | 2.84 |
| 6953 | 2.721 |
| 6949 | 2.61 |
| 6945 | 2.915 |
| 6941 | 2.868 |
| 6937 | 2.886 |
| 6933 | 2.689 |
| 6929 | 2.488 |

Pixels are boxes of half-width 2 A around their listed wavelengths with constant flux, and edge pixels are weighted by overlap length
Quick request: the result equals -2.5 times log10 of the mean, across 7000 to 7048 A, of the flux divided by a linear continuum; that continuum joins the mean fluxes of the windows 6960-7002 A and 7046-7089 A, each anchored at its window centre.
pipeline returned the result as 0.050 mag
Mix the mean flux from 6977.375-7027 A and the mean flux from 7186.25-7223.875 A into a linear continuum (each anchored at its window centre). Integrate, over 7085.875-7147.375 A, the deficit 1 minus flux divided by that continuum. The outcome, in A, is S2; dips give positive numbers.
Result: 3.24 A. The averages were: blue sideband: 2.83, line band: 2.67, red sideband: 2.8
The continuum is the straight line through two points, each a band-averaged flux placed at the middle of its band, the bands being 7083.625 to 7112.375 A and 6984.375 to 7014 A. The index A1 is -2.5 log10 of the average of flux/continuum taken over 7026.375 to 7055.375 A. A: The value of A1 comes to -0.08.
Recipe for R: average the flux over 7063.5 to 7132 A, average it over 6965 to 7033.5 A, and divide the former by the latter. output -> 0.9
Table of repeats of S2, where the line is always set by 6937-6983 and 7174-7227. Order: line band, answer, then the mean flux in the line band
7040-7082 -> -1.17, 2.95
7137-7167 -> 1.40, 2.68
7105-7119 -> 0.96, 2.64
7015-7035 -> 0.69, 2.8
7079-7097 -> 1.00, 2.7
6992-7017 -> 1.09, 2.79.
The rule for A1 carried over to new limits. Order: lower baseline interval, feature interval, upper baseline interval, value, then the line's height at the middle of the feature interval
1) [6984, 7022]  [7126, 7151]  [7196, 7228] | 0.07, 2.84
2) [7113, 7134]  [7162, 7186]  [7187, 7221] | 0.04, 2.78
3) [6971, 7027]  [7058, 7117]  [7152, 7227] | 0.03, 2.81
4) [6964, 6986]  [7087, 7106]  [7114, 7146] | 0.10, 2.82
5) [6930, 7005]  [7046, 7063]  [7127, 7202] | -0.07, 2.82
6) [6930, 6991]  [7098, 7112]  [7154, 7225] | 0.11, 2.82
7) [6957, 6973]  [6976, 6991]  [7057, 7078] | 0.07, 3.12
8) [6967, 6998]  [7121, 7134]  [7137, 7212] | 0.04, 2.79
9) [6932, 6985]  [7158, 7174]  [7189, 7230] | 0.09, 2.83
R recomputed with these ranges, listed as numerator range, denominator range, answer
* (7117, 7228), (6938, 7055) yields 0.94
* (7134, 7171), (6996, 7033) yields 0.97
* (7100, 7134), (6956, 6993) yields 0.87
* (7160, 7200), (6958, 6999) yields 0.87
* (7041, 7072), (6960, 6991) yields 0.97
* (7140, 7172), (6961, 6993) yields 0.87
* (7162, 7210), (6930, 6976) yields 0.92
